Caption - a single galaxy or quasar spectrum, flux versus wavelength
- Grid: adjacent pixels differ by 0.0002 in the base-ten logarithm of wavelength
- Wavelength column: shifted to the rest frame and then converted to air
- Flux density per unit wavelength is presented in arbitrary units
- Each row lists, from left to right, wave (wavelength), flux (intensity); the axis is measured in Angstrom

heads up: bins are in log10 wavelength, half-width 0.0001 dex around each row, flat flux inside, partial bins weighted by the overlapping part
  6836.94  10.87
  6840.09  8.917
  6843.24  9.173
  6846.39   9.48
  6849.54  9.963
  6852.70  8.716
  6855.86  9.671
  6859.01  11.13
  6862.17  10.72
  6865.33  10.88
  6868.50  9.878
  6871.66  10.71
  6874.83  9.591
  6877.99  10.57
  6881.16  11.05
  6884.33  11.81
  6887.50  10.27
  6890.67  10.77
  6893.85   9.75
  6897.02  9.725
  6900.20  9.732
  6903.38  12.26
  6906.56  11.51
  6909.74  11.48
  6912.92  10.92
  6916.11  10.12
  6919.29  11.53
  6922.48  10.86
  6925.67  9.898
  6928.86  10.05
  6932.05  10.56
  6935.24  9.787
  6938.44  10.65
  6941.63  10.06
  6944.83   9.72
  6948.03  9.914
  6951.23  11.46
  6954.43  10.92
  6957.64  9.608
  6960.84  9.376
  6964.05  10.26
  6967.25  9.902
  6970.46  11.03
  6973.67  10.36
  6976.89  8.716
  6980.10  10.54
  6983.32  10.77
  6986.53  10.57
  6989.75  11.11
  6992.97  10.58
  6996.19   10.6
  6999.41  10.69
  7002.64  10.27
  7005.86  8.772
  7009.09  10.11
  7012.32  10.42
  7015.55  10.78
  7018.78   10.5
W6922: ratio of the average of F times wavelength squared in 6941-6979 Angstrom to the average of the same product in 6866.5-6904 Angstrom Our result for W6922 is 0.99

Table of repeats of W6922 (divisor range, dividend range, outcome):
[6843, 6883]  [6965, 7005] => 1.06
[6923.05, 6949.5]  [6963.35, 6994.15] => 1.04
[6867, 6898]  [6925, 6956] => 1.01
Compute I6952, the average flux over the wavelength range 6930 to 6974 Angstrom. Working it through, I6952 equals 10.3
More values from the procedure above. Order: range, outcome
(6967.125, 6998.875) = 10.5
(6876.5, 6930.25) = 10.7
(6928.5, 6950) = 10.1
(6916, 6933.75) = 10.5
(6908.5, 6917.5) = 10.8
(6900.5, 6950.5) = 10.6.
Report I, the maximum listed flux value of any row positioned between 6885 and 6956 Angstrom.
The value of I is 12.26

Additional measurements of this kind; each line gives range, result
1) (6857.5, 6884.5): 11.81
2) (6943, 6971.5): 11.46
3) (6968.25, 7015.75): 11.11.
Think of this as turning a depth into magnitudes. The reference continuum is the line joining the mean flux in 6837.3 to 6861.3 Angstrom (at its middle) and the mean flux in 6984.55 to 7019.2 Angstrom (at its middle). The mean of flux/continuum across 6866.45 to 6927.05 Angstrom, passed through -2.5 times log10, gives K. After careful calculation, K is -0.08 mag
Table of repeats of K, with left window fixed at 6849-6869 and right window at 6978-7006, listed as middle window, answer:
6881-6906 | -0.046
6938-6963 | 0.020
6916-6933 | -0.022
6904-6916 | -0.096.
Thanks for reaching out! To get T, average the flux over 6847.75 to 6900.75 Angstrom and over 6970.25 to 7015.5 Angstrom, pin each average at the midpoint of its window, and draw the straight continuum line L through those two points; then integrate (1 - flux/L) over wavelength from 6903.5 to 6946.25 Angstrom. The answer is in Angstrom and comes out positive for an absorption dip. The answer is -1.3 Angstrom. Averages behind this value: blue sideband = 10.3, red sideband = 10.3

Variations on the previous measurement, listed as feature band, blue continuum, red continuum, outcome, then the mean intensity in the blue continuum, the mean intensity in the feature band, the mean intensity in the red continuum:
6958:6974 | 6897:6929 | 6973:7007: 0.5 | 10.8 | 10.1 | 10.3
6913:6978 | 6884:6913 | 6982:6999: 2.9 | 10.8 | 10.3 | 10.7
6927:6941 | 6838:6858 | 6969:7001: -0.2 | 9.41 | 10.2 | 10.5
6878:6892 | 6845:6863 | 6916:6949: -1.2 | 9.92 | 10.9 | 10.3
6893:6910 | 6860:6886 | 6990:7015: -0.2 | 10.7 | 10.7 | 10.3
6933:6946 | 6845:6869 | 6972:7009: 0.1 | 10.1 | 10.1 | 10.3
